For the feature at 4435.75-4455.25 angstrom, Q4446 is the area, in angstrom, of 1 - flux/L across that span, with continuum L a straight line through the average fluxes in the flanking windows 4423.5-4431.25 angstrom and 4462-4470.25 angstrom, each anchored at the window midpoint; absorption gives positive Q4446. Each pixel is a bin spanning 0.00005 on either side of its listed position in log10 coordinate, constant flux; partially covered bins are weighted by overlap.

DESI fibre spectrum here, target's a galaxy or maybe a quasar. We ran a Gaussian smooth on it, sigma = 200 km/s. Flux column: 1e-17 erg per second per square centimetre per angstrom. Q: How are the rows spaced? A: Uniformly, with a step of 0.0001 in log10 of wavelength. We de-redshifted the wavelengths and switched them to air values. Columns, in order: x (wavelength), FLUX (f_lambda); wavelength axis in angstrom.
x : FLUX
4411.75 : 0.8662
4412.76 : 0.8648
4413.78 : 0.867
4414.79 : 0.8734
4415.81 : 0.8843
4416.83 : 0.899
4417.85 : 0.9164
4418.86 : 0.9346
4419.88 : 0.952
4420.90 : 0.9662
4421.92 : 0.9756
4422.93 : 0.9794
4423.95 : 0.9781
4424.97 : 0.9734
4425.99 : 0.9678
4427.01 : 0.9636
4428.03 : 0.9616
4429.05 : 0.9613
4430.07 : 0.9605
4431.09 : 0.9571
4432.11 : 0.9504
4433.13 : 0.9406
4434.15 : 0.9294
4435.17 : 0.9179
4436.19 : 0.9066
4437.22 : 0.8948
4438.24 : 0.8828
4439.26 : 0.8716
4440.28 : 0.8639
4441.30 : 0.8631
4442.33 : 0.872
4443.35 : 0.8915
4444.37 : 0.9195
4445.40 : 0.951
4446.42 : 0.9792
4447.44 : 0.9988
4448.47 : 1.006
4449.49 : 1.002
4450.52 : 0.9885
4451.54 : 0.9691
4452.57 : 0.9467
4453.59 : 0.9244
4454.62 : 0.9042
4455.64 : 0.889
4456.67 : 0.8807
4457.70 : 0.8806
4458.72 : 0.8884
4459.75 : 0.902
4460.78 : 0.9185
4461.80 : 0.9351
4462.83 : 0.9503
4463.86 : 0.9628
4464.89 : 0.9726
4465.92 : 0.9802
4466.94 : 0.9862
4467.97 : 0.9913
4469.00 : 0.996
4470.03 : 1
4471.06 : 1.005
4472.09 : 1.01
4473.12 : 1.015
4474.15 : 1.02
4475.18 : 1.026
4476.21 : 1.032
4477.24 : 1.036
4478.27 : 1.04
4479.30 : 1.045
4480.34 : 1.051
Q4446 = 0.9 angstrom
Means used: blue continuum 0.965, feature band 0.928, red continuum 0.977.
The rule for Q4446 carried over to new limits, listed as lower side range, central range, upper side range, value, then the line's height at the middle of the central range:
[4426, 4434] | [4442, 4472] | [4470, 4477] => 1.35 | 0.994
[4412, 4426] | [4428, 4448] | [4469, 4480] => 0.78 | 0.96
